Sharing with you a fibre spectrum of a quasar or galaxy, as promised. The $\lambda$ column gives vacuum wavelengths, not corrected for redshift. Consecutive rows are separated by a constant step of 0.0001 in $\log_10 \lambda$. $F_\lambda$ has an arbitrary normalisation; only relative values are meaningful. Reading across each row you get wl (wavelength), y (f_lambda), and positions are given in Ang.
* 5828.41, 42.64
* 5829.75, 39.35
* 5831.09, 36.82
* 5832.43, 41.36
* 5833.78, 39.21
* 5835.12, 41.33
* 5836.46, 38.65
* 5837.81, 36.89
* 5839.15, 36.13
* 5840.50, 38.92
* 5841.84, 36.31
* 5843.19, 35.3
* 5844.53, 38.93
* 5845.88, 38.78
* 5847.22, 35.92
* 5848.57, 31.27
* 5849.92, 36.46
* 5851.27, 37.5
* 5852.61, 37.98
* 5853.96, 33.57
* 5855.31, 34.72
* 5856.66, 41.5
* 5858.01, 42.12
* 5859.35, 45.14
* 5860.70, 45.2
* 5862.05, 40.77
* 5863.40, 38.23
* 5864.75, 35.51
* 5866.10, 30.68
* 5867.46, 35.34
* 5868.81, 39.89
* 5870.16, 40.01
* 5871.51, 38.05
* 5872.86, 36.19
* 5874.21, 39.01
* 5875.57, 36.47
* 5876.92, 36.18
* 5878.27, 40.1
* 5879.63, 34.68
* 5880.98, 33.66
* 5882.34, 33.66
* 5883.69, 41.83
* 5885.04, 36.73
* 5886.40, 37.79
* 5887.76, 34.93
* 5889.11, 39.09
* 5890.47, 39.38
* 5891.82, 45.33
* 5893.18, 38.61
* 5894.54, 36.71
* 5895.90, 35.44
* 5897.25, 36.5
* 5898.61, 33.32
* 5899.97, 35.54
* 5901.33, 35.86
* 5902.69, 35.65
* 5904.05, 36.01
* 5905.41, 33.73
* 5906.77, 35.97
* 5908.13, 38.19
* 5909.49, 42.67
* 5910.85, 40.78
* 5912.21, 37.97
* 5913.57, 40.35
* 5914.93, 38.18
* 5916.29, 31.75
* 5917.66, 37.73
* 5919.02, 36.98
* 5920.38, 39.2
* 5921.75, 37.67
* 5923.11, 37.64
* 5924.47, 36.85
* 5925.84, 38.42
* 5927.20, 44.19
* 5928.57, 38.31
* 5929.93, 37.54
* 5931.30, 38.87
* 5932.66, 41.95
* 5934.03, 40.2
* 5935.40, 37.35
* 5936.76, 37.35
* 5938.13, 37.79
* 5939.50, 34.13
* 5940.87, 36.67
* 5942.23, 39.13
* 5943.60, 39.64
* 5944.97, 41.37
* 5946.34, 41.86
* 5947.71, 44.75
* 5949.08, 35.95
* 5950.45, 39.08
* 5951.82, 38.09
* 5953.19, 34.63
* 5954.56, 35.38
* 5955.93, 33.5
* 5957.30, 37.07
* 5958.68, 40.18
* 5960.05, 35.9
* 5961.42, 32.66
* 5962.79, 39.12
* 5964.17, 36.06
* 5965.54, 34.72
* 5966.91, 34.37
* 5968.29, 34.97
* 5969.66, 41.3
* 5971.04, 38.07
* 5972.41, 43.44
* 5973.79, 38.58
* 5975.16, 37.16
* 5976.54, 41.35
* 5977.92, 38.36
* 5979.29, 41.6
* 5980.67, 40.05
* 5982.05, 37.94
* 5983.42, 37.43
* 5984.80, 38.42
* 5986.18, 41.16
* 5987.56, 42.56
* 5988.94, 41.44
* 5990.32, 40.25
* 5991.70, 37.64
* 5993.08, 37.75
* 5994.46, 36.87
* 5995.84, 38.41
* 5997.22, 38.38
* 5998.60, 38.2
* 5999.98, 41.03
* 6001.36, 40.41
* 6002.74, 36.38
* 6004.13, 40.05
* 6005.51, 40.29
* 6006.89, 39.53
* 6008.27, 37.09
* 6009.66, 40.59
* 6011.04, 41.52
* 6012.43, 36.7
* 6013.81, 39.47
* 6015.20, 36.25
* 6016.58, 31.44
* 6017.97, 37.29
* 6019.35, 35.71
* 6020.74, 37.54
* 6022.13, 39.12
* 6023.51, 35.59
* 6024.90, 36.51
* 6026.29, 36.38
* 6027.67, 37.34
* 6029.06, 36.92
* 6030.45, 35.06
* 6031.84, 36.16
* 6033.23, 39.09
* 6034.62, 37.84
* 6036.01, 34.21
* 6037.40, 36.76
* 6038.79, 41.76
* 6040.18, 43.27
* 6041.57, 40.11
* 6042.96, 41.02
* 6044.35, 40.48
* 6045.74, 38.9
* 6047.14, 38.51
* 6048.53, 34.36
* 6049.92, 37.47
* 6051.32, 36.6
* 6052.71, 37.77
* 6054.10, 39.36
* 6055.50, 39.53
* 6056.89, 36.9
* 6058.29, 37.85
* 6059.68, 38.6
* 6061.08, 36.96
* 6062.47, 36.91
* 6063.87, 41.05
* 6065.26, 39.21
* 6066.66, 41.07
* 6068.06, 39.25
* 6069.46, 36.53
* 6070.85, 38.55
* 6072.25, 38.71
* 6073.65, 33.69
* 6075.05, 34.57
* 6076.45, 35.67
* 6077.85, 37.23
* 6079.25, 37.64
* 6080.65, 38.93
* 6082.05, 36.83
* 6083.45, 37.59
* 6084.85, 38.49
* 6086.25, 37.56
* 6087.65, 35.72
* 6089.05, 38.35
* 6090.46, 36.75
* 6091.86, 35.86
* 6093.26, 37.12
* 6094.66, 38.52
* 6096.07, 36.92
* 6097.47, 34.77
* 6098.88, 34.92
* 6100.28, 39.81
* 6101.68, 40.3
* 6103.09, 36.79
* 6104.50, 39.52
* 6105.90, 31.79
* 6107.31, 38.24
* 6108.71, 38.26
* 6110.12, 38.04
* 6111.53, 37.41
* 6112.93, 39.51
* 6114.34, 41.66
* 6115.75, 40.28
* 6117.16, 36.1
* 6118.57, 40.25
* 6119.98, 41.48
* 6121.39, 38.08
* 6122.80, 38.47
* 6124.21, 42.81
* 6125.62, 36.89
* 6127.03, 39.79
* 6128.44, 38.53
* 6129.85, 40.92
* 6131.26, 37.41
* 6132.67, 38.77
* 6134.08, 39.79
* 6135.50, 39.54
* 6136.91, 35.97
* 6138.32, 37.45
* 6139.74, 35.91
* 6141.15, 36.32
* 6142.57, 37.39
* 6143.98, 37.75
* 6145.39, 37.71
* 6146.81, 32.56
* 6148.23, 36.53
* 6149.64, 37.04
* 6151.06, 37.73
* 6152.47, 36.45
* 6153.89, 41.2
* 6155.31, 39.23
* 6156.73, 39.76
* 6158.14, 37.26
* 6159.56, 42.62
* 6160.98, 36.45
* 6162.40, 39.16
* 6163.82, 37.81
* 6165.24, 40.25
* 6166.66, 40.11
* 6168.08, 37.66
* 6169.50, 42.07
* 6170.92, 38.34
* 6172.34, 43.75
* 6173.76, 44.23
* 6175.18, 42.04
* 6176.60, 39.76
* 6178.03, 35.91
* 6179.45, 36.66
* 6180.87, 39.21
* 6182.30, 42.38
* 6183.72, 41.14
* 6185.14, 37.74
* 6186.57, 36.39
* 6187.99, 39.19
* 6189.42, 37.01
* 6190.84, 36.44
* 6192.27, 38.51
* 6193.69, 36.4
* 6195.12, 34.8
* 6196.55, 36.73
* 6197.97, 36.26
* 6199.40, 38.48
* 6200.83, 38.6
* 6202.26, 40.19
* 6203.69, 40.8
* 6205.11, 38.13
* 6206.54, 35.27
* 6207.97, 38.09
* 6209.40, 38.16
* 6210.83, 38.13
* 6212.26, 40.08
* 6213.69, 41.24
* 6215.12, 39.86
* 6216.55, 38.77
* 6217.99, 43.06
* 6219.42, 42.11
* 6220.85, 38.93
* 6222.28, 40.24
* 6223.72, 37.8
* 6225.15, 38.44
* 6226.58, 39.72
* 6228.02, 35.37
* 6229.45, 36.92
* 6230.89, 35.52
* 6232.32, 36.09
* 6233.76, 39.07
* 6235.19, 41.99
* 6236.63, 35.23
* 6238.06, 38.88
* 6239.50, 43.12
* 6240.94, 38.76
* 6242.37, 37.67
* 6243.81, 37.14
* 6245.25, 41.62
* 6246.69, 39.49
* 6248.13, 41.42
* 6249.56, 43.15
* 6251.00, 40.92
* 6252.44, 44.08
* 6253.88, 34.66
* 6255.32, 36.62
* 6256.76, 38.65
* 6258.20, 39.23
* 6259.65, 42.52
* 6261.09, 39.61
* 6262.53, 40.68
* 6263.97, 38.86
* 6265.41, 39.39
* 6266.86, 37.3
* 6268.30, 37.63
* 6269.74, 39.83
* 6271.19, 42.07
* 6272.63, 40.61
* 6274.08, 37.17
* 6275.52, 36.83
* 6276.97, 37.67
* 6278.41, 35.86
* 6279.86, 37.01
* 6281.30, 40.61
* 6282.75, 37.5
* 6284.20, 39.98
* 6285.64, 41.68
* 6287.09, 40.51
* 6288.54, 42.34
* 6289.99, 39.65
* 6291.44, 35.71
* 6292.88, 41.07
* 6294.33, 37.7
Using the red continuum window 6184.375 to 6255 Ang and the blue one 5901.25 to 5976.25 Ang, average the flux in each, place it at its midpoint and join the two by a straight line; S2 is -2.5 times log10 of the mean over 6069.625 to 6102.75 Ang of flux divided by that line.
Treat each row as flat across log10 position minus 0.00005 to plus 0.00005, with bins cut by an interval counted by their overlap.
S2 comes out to 0.03 mag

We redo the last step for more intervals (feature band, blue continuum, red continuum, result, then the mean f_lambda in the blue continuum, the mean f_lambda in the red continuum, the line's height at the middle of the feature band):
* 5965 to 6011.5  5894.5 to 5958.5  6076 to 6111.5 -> -0.04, 37.8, 37.3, 37.6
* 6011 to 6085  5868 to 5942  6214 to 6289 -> 0.02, 37.7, 39.2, 38.3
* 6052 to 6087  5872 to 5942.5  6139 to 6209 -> 0.01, 37.6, 38.4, 38.1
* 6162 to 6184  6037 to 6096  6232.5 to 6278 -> -0.03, 38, 39.4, 38.8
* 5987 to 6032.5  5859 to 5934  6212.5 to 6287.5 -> 0.01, 37.8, 39.2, 38.3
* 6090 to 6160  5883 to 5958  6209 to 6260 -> 0.02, 38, 39.3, 38.8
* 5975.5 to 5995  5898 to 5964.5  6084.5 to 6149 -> -0.05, 37.8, 37.9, 37.8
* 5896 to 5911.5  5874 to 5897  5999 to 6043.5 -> 0.03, 37.6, 38.1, 37.6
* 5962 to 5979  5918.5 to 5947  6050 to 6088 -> 0.01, 38.7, 37.7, 38.5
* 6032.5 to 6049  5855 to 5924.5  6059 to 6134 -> -0.03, 37.7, 38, 38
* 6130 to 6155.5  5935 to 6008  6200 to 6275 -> 0.04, 38.4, 39.2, 38.9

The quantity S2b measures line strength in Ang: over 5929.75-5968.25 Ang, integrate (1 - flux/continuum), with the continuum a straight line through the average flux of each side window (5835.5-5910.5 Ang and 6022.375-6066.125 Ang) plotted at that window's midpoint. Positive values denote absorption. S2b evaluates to 0.1 Ang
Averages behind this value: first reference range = 37.5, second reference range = 38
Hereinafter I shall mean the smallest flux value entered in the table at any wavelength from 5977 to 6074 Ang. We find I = 31.44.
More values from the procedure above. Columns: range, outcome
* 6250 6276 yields 34.66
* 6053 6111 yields 31.79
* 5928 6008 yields 32.66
